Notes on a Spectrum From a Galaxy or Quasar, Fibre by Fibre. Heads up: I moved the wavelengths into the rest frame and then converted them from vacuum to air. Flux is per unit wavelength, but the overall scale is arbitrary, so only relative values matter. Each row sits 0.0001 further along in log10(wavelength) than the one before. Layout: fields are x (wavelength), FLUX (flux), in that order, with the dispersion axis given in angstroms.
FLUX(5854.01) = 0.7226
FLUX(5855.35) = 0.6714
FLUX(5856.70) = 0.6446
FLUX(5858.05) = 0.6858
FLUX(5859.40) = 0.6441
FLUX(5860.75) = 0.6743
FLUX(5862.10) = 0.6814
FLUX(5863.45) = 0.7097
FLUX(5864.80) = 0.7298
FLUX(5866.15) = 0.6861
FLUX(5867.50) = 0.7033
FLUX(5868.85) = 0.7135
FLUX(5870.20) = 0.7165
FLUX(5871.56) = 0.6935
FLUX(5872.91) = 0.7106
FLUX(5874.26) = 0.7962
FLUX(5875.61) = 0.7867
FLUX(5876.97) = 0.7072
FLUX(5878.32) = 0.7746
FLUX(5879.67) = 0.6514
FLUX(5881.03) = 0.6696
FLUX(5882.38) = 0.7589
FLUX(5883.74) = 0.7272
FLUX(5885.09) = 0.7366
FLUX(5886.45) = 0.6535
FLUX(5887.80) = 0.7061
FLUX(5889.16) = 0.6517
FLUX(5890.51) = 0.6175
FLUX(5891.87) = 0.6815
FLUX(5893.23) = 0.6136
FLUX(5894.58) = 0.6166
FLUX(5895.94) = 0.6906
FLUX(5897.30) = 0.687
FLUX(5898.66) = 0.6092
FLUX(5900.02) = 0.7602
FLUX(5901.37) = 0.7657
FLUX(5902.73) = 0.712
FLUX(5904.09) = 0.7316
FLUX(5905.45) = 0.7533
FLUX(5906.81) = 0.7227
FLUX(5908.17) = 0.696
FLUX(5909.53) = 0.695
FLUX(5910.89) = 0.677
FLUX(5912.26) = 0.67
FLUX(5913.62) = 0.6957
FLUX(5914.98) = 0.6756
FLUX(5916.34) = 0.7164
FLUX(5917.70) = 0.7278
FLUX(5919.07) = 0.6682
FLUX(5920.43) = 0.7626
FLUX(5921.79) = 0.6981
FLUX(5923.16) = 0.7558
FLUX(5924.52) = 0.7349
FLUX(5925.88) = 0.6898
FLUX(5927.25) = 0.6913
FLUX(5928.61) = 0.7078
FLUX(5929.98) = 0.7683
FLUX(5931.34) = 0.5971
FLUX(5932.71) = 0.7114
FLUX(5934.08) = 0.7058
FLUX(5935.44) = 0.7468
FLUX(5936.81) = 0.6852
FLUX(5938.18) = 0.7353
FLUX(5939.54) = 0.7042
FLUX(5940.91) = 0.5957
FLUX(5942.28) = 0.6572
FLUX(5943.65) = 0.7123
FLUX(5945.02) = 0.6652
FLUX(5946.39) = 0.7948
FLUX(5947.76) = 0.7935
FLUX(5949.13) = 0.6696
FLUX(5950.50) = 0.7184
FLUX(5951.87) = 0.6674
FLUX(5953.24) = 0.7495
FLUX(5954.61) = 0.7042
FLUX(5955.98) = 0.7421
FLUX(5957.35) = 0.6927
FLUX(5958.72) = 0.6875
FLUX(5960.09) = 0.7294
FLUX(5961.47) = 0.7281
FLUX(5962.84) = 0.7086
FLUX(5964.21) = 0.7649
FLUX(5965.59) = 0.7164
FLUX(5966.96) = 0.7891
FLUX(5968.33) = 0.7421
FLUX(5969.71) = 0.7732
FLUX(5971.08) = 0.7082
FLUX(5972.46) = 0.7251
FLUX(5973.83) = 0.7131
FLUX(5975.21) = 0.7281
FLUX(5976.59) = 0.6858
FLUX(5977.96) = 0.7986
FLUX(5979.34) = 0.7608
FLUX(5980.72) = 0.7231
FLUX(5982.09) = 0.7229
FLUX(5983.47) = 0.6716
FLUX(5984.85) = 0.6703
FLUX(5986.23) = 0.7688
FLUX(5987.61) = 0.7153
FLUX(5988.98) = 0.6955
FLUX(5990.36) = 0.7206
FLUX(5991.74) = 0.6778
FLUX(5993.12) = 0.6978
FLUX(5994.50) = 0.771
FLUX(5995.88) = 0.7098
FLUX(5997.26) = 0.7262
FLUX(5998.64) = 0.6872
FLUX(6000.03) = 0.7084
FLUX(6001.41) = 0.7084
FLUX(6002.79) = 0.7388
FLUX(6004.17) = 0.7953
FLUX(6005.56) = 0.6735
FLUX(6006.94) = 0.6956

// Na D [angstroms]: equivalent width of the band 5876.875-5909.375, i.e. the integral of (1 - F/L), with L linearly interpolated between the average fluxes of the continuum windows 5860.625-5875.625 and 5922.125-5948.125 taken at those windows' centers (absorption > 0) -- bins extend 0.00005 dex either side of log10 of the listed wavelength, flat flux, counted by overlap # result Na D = 0.8 angstroms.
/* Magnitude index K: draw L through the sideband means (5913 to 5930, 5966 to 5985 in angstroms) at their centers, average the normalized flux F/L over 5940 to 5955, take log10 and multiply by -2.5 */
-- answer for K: 0.03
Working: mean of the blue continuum 0.713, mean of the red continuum 0.731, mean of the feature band 0.702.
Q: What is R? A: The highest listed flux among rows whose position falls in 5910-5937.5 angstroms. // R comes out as 0.7683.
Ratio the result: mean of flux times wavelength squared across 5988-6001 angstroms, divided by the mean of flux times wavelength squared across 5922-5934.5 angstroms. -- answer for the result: 1.0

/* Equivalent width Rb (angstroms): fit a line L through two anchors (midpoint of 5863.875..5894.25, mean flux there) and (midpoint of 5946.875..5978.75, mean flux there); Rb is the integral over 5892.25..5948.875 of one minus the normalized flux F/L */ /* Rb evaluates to 1.1 angstroms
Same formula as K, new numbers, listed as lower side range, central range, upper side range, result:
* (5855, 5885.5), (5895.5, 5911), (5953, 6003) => 0.00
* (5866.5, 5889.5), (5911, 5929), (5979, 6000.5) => 0.01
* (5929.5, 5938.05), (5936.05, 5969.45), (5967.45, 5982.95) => 0.00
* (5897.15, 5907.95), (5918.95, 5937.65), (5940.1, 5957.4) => 0.00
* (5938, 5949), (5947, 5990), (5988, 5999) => -0.03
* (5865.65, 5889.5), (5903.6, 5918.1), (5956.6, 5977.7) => 0.02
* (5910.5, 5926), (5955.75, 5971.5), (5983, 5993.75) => -0.04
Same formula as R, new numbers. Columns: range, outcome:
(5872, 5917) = 0.7962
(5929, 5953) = 0.7948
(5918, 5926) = 0.7626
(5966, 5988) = 0.7986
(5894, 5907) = 0.7657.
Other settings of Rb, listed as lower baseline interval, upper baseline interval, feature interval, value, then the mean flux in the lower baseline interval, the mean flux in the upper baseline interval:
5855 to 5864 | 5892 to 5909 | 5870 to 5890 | -0.9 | 0.672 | 0.696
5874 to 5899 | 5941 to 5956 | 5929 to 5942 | 0.2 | 0.691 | 0.71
